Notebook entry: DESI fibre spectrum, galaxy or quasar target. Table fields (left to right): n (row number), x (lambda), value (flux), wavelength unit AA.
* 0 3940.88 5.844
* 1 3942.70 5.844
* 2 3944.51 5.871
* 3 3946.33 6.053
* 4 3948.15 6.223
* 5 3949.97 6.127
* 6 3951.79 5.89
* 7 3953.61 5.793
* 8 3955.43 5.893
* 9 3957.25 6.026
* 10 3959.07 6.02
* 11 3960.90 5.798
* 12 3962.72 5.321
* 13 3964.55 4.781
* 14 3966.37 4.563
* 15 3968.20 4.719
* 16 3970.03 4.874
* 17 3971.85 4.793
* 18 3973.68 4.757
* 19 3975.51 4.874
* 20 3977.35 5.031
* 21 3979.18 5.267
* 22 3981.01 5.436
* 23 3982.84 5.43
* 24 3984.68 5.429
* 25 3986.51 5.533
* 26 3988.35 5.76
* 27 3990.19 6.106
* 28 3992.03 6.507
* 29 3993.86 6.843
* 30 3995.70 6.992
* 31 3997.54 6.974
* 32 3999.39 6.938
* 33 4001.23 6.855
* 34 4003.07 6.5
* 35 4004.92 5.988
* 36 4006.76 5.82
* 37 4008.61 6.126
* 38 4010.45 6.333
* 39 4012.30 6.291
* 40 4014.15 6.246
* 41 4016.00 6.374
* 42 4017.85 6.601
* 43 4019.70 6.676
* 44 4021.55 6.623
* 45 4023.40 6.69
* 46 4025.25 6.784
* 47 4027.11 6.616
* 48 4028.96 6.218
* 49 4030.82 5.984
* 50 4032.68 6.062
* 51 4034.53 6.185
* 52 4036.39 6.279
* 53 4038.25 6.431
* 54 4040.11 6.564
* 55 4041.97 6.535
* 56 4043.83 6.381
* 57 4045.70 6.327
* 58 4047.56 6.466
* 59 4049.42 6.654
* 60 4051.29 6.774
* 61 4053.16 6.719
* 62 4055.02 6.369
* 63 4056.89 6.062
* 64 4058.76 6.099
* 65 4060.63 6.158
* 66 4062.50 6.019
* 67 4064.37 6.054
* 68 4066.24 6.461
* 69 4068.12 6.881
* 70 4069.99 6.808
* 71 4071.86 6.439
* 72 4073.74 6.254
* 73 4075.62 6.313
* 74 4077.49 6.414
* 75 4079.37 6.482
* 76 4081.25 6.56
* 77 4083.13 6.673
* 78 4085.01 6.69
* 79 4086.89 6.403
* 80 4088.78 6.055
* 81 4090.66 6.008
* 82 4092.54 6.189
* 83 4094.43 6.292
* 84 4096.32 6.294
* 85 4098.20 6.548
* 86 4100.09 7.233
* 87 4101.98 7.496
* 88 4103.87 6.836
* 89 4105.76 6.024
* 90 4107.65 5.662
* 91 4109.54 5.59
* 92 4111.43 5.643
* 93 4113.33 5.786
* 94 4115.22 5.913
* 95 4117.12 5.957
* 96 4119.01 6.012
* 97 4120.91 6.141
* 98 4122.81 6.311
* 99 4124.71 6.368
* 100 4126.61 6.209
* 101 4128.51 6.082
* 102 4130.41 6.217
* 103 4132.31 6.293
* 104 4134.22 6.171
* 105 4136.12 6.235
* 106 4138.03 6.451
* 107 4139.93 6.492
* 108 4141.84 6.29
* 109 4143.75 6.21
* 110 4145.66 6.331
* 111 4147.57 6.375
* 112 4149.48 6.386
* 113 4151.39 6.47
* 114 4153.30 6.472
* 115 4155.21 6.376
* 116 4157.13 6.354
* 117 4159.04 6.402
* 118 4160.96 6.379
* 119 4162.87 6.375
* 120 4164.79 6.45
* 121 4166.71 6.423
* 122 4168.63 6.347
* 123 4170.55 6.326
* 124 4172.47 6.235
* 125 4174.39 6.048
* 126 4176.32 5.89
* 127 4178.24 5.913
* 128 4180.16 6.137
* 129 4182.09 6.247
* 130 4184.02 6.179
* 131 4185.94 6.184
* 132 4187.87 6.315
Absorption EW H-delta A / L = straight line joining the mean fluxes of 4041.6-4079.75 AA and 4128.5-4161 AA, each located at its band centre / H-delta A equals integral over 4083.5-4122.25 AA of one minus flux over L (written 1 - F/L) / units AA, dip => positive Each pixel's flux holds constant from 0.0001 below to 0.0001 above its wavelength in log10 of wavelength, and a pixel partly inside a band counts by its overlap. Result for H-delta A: 0.8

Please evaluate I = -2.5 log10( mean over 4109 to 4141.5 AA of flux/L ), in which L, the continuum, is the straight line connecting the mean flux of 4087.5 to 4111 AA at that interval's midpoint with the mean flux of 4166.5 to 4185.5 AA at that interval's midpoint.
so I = 0.03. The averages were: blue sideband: 6.34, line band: 6.12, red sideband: 6.17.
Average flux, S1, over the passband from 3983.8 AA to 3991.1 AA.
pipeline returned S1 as 5.71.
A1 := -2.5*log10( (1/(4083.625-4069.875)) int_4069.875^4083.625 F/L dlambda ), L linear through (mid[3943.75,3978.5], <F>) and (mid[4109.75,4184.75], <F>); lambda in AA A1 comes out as -0.10 mag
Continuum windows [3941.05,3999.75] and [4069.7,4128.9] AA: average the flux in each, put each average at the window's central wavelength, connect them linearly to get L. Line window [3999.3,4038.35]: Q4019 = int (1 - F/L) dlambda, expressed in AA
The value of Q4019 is -3.0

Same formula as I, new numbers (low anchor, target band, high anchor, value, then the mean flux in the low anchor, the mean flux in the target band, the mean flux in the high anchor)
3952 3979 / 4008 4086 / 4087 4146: -0.115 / 5.25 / 6.42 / 6.24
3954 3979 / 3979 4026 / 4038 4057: -0.091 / 5.2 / 6.29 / 6.5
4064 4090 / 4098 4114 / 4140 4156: 0.020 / 6.47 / 6.31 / 6.37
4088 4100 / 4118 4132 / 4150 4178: 0.020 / 6.31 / 6.2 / 6.32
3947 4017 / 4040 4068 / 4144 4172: -0.058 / 5.82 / 6.38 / 6.38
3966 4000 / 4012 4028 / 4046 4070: -0.093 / 5.63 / 6.55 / 6.41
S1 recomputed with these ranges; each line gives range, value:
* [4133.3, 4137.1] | 6.2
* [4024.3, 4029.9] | 6.54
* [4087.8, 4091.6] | 6.03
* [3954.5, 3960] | 5.98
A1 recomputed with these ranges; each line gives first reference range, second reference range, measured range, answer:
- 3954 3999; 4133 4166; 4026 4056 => -0.094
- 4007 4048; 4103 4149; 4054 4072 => -0.006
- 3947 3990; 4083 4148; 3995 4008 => -0.170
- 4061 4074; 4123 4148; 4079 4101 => -0.013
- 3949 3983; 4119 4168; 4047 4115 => -0.069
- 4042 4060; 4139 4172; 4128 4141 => 0.018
